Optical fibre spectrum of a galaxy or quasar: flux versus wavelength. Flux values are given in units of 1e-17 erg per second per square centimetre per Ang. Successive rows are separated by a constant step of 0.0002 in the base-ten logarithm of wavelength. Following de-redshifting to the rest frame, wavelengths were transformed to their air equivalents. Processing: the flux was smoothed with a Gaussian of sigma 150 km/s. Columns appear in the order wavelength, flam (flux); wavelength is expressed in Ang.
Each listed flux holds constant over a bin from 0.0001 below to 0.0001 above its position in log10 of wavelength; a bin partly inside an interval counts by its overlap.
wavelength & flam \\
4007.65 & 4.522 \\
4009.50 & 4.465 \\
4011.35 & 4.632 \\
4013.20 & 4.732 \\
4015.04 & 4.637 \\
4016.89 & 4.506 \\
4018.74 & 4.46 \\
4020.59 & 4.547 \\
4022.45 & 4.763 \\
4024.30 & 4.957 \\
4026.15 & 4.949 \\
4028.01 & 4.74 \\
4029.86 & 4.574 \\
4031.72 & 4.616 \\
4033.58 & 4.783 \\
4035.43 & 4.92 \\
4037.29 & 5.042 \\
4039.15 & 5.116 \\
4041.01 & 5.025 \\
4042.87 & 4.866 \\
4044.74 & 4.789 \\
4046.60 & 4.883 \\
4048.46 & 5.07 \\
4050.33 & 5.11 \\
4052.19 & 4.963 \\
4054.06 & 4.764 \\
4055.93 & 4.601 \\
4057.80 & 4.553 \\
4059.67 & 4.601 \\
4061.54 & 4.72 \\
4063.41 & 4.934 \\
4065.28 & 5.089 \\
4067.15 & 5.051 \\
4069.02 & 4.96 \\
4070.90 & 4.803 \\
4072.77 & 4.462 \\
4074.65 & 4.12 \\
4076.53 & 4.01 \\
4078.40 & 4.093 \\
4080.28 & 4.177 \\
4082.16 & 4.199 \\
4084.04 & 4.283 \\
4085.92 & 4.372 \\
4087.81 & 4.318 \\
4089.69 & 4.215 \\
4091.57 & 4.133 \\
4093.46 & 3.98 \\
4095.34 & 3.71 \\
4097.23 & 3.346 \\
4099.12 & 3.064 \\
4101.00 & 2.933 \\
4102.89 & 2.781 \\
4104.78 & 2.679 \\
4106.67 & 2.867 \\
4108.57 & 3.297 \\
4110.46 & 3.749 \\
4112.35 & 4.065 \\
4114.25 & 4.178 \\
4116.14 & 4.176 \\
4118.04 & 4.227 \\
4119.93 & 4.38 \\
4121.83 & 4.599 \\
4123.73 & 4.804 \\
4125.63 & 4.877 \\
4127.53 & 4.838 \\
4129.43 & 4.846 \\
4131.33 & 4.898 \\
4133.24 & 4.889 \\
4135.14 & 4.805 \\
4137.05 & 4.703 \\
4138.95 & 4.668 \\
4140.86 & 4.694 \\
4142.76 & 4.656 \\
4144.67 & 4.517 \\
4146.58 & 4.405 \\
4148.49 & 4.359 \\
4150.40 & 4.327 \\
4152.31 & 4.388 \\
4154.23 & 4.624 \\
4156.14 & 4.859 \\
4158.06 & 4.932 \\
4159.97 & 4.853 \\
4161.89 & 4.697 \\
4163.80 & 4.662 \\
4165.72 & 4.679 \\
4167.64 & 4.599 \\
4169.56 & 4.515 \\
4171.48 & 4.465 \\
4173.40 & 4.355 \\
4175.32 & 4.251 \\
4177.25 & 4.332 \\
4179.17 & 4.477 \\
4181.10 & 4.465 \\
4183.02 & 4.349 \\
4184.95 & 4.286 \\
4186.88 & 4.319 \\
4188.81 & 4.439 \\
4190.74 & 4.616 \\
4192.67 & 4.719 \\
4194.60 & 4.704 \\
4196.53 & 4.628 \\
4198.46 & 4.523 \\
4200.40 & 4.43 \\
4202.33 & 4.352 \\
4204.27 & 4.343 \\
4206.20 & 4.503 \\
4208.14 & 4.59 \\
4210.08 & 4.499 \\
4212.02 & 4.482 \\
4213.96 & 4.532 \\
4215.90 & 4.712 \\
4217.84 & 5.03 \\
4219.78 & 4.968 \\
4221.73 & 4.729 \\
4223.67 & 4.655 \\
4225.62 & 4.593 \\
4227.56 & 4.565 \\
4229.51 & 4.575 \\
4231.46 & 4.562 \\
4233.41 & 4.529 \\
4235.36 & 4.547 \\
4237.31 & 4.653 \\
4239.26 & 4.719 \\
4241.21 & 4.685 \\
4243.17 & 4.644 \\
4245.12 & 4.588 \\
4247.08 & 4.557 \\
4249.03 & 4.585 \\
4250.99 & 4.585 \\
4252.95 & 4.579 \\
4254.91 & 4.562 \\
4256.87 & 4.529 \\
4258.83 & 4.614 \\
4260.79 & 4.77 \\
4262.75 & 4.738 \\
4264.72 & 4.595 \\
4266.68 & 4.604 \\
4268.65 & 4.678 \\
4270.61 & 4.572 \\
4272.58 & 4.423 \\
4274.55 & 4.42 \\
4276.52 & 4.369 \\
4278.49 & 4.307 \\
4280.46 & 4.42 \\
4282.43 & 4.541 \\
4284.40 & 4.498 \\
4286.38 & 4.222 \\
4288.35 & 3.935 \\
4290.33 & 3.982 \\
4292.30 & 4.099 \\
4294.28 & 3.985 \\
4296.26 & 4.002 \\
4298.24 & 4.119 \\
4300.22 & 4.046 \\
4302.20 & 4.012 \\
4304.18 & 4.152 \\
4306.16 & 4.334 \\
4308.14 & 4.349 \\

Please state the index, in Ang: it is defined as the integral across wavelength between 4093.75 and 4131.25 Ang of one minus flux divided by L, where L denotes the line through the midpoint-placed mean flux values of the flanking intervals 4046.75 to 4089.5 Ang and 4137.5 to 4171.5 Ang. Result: 5.82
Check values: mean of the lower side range 4.6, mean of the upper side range 4.61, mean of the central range 3.89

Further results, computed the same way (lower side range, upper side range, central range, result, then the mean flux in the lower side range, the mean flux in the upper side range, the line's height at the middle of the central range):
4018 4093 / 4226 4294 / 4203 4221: -0.34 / 4.66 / 4.5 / 4.54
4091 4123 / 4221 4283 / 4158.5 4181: -2.70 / 3.66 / 4.58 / 4.06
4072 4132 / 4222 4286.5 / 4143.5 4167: -2.23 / 4.02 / 4.57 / 4.21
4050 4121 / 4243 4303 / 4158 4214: -2.99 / 4.15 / 4.4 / 4.28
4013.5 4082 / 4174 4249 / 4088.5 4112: 6.28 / 4.72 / 4.56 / 4.67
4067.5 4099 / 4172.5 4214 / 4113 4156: -2.72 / 4.18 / 4.46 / 4.31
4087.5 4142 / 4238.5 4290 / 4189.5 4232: -2.30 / 4.1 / 4.52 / 4.37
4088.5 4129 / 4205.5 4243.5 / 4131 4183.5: -4.98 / 3.87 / 4.64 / 4.19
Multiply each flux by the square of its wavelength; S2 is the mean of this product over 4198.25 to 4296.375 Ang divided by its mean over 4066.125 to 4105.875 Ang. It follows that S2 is 1.2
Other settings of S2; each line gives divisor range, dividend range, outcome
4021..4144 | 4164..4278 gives 1.10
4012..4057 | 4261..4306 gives 1.01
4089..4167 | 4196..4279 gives 1.13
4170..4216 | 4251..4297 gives 1.03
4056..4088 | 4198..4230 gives 1.09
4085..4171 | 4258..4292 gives 1.11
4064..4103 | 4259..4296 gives 1.17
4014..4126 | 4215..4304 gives 1.12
